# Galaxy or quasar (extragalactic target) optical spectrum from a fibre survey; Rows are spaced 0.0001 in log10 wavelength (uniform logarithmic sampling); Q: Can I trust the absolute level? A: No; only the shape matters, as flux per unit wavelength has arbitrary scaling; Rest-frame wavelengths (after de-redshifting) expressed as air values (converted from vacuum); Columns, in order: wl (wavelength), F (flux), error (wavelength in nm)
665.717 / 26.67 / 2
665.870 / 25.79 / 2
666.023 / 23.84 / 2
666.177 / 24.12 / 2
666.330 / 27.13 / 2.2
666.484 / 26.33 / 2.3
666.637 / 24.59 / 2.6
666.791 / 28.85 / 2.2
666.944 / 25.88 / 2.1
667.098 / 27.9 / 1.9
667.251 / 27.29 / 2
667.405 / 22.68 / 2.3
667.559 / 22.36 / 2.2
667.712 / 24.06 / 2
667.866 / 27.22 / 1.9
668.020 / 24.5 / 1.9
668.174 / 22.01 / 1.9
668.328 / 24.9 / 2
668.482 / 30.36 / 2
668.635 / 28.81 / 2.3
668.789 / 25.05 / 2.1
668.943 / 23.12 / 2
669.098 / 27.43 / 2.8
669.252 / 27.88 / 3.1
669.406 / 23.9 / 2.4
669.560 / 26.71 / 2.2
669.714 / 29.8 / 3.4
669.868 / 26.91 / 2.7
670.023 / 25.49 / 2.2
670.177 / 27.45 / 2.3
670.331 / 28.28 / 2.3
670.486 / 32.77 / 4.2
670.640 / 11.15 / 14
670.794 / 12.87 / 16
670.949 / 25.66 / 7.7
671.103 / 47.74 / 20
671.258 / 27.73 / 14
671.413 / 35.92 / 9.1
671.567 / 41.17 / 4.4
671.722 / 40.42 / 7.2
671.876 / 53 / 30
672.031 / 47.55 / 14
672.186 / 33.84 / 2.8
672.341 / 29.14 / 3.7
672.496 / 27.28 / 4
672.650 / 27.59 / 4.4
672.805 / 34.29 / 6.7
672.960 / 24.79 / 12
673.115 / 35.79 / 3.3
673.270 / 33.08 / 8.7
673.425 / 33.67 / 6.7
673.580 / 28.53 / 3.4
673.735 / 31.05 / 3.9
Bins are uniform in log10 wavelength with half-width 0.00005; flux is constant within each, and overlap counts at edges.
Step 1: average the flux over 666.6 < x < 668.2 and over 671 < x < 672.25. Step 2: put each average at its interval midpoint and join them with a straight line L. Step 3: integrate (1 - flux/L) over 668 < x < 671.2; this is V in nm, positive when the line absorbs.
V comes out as 0.65 nm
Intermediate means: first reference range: 25.3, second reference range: 40.7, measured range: 26.4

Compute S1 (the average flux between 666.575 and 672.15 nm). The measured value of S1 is 28.7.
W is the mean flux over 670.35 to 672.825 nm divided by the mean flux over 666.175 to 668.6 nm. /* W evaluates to 1.3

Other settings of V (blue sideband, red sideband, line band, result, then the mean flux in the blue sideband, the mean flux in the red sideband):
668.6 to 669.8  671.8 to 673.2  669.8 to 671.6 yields 0.123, 26.5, 34.8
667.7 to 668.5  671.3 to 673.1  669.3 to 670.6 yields 0.120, 25.2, 35.7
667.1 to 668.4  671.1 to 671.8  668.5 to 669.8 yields 0.119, 24.6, 37.7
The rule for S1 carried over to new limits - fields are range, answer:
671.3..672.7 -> 37.3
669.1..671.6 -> 28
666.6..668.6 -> 25.7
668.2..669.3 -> 26.5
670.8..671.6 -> 33.3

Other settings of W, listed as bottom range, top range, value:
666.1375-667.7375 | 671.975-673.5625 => 1.26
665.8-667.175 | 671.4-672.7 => 1.44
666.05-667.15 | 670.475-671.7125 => 1.14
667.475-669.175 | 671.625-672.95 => 1.42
